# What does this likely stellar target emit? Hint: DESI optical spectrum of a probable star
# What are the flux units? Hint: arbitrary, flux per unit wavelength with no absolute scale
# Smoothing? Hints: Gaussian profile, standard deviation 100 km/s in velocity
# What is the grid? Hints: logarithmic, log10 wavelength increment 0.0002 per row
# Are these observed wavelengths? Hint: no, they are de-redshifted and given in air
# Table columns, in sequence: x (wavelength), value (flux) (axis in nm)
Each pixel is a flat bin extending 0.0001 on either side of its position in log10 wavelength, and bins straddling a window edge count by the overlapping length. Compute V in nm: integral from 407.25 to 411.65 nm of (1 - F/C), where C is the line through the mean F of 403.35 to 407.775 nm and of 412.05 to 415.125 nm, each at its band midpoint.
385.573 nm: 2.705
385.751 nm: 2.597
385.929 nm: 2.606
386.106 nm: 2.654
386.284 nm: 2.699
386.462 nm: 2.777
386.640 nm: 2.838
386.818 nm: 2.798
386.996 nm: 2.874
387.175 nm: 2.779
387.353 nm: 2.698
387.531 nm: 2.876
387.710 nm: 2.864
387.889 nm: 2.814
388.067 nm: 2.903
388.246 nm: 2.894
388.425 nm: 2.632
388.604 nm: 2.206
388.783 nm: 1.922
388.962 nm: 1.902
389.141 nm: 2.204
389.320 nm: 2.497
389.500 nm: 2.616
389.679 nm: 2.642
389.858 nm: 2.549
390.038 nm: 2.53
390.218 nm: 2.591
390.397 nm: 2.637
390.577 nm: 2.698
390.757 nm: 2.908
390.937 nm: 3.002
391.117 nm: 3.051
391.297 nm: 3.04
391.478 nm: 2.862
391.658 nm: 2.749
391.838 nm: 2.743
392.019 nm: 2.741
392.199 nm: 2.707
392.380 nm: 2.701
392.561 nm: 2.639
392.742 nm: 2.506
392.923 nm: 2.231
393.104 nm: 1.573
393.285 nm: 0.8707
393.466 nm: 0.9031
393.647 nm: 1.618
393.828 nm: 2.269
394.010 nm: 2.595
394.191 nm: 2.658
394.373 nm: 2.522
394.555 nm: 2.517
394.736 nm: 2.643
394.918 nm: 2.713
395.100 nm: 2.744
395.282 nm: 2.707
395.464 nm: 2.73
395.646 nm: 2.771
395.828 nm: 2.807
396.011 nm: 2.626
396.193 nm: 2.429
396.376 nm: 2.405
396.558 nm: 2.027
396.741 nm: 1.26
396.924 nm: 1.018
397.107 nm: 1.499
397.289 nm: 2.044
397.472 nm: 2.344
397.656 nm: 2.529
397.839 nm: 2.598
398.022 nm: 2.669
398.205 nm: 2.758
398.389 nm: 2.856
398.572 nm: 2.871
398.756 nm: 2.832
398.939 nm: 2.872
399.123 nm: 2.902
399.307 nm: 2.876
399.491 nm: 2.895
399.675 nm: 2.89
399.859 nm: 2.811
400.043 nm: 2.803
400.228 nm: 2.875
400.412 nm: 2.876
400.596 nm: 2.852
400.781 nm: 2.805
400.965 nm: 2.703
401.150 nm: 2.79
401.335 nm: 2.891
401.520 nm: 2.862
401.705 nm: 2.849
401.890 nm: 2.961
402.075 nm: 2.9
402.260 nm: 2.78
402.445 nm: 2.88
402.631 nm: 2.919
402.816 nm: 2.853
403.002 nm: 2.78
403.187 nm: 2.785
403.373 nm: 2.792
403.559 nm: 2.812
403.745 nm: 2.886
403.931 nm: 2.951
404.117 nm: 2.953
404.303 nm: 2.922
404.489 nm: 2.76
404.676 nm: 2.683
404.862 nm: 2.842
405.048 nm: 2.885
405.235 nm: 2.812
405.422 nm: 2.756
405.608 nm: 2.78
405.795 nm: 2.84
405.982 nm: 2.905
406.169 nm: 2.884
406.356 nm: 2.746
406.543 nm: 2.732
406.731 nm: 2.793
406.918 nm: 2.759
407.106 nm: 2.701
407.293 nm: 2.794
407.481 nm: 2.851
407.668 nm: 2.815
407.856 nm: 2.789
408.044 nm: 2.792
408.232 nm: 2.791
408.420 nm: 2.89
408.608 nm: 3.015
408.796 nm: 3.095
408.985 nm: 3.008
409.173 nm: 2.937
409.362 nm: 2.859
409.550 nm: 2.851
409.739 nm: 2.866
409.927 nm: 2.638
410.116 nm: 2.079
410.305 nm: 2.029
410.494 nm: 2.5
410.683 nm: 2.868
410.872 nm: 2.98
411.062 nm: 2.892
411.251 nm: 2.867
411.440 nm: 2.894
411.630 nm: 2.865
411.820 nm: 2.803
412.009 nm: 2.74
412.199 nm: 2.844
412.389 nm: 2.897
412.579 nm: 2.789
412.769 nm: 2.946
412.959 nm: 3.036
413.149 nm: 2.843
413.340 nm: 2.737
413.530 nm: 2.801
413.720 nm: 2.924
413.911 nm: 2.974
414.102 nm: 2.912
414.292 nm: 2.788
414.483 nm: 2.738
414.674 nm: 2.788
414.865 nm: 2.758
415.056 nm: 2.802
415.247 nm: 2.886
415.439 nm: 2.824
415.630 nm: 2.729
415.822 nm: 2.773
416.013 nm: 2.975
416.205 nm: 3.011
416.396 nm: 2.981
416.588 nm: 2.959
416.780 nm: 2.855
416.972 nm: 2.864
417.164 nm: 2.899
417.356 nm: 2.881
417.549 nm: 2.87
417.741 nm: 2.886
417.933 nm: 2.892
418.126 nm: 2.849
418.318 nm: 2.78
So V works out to 0.07 nm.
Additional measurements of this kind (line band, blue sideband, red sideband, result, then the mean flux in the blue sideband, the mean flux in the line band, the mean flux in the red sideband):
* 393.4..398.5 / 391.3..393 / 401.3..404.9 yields 0.74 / 2.67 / 2.34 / 2.85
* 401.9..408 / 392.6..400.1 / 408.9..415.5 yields -0.49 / 2.4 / 2.82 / 2.8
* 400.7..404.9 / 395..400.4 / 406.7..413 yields -0.31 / 2.54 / 2.84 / 2.8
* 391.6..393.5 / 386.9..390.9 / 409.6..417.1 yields 0.28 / 2.61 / 2.24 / 2.81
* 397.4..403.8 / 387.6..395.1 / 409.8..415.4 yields -0.48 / 2.49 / 2.81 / 2.78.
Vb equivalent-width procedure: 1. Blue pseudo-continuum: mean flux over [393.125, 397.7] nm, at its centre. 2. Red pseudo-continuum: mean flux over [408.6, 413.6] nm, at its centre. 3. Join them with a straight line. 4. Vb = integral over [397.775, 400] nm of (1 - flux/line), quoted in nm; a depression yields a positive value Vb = -0.47 nm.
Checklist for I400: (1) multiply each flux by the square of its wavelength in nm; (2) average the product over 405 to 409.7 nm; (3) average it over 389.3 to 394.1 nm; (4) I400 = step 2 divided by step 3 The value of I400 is 1.25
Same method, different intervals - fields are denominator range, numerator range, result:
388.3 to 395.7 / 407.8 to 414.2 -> 1.25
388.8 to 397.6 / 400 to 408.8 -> 1.25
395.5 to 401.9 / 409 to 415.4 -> 1.15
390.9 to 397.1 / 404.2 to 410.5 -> 1.25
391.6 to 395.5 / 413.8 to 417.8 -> 1.36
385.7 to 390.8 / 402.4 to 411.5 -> 1.17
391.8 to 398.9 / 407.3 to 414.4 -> 1.29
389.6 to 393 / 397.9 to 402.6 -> 1.10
